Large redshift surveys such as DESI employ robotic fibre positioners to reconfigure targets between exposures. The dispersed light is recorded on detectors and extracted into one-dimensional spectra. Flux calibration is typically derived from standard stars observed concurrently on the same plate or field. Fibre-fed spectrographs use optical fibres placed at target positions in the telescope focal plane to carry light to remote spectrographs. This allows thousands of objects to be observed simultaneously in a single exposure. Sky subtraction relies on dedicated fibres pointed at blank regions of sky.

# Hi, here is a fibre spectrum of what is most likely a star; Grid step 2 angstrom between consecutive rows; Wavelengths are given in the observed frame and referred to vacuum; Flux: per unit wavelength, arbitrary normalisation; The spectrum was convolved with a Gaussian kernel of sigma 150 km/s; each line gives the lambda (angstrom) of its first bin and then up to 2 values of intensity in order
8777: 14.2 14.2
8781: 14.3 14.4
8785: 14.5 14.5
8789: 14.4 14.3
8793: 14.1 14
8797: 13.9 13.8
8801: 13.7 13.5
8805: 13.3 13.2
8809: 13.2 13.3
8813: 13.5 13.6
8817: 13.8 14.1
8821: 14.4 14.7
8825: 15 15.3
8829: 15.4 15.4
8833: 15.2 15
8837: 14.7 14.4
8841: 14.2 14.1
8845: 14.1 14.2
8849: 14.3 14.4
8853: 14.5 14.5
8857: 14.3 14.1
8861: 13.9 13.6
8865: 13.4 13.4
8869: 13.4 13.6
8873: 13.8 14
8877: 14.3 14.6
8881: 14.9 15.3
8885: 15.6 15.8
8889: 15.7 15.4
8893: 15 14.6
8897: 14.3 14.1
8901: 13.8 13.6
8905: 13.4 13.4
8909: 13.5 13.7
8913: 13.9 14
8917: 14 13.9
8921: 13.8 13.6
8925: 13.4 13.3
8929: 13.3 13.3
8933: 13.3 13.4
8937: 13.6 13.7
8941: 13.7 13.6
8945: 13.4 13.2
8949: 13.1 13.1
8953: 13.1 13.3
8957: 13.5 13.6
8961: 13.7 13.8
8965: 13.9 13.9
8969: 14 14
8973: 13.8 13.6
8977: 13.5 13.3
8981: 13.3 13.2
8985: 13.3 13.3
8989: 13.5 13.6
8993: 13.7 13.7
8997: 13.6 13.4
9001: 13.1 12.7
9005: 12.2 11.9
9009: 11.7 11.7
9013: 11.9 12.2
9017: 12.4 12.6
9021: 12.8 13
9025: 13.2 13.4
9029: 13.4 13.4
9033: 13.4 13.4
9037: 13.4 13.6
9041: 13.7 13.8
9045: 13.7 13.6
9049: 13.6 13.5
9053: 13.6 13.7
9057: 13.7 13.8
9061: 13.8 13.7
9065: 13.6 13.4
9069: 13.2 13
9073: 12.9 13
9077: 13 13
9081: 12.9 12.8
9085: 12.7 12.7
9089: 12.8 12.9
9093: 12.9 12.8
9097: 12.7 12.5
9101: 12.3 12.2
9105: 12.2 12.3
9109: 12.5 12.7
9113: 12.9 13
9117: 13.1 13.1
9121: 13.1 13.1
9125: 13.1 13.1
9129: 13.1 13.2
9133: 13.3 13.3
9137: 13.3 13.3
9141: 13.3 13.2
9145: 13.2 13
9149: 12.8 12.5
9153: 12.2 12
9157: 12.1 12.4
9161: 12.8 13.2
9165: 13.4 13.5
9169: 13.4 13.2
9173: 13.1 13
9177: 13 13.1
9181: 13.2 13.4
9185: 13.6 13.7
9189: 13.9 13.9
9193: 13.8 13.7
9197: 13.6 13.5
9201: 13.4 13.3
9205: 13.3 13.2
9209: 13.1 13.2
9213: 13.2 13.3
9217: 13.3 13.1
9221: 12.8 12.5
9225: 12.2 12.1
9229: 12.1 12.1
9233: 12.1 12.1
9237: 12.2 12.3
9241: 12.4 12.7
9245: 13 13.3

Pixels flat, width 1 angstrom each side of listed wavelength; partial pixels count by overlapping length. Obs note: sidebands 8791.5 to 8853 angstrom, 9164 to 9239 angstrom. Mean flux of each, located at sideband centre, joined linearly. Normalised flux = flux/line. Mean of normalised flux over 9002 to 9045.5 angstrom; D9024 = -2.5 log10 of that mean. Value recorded 0.06 mag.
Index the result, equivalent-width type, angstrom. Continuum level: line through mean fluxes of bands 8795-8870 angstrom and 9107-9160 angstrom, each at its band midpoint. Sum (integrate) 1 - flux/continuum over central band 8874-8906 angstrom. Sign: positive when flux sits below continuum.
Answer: -1.74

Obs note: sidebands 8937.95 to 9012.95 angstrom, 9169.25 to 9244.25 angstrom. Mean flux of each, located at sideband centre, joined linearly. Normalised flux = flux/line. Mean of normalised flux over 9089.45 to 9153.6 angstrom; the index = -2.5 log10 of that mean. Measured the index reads 0.02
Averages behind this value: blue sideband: 13.3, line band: 12.9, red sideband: 13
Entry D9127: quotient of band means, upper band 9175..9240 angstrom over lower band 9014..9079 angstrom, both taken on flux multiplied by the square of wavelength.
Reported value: 1.0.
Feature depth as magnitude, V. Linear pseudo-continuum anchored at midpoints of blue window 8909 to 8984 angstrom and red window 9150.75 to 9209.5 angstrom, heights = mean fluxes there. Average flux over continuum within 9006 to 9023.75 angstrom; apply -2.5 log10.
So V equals 0.10 mag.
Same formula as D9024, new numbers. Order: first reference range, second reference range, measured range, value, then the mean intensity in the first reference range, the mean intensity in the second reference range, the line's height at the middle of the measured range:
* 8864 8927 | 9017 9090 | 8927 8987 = 0.03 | 14.2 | 13.3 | 13.8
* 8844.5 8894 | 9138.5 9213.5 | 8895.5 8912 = 0.04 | 14.4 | 13.2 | 14.3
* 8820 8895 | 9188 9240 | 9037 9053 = 0.01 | 14.5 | 13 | 13.7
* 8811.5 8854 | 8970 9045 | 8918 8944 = 0.02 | 14.5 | 13.1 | 13.7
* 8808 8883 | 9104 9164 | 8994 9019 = 0.08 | 14.2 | 12.9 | 13.5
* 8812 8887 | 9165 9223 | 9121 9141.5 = 0.03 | 14.4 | 13.3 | 13.5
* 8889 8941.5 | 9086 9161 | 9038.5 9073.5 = -0.03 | 13.8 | 12.8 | 13.1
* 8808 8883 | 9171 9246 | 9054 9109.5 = 0.04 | 14.2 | 13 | 13.4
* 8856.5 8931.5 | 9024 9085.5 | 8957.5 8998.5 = 0.01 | 14.1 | 13.4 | 13.7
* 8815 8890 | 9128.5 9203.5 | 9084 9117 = 0.07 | 14.5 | 13.2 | 13.4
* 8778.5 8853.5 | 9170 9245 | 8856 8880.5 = 0.01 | 14.2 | 13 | 14.1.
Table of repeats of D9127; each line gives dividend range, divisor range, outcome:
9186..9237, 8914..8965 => 1.02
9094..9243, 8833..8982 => 0.98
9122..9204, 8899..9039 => 1.03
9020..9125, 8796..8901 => 0.96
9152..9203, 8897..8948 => 1.03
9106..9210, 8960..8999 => 1.00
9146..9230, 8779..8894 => 0.99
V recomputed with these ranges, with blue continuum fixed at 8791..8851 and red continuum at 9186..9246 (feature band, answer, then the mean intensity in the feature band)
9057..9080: 0.008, 13.3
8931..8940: 0.029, 13.5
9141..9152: 0.018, 13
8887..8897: -0.088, 15.2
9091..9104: 0.062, 12.6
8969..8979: 0.001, 13.7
